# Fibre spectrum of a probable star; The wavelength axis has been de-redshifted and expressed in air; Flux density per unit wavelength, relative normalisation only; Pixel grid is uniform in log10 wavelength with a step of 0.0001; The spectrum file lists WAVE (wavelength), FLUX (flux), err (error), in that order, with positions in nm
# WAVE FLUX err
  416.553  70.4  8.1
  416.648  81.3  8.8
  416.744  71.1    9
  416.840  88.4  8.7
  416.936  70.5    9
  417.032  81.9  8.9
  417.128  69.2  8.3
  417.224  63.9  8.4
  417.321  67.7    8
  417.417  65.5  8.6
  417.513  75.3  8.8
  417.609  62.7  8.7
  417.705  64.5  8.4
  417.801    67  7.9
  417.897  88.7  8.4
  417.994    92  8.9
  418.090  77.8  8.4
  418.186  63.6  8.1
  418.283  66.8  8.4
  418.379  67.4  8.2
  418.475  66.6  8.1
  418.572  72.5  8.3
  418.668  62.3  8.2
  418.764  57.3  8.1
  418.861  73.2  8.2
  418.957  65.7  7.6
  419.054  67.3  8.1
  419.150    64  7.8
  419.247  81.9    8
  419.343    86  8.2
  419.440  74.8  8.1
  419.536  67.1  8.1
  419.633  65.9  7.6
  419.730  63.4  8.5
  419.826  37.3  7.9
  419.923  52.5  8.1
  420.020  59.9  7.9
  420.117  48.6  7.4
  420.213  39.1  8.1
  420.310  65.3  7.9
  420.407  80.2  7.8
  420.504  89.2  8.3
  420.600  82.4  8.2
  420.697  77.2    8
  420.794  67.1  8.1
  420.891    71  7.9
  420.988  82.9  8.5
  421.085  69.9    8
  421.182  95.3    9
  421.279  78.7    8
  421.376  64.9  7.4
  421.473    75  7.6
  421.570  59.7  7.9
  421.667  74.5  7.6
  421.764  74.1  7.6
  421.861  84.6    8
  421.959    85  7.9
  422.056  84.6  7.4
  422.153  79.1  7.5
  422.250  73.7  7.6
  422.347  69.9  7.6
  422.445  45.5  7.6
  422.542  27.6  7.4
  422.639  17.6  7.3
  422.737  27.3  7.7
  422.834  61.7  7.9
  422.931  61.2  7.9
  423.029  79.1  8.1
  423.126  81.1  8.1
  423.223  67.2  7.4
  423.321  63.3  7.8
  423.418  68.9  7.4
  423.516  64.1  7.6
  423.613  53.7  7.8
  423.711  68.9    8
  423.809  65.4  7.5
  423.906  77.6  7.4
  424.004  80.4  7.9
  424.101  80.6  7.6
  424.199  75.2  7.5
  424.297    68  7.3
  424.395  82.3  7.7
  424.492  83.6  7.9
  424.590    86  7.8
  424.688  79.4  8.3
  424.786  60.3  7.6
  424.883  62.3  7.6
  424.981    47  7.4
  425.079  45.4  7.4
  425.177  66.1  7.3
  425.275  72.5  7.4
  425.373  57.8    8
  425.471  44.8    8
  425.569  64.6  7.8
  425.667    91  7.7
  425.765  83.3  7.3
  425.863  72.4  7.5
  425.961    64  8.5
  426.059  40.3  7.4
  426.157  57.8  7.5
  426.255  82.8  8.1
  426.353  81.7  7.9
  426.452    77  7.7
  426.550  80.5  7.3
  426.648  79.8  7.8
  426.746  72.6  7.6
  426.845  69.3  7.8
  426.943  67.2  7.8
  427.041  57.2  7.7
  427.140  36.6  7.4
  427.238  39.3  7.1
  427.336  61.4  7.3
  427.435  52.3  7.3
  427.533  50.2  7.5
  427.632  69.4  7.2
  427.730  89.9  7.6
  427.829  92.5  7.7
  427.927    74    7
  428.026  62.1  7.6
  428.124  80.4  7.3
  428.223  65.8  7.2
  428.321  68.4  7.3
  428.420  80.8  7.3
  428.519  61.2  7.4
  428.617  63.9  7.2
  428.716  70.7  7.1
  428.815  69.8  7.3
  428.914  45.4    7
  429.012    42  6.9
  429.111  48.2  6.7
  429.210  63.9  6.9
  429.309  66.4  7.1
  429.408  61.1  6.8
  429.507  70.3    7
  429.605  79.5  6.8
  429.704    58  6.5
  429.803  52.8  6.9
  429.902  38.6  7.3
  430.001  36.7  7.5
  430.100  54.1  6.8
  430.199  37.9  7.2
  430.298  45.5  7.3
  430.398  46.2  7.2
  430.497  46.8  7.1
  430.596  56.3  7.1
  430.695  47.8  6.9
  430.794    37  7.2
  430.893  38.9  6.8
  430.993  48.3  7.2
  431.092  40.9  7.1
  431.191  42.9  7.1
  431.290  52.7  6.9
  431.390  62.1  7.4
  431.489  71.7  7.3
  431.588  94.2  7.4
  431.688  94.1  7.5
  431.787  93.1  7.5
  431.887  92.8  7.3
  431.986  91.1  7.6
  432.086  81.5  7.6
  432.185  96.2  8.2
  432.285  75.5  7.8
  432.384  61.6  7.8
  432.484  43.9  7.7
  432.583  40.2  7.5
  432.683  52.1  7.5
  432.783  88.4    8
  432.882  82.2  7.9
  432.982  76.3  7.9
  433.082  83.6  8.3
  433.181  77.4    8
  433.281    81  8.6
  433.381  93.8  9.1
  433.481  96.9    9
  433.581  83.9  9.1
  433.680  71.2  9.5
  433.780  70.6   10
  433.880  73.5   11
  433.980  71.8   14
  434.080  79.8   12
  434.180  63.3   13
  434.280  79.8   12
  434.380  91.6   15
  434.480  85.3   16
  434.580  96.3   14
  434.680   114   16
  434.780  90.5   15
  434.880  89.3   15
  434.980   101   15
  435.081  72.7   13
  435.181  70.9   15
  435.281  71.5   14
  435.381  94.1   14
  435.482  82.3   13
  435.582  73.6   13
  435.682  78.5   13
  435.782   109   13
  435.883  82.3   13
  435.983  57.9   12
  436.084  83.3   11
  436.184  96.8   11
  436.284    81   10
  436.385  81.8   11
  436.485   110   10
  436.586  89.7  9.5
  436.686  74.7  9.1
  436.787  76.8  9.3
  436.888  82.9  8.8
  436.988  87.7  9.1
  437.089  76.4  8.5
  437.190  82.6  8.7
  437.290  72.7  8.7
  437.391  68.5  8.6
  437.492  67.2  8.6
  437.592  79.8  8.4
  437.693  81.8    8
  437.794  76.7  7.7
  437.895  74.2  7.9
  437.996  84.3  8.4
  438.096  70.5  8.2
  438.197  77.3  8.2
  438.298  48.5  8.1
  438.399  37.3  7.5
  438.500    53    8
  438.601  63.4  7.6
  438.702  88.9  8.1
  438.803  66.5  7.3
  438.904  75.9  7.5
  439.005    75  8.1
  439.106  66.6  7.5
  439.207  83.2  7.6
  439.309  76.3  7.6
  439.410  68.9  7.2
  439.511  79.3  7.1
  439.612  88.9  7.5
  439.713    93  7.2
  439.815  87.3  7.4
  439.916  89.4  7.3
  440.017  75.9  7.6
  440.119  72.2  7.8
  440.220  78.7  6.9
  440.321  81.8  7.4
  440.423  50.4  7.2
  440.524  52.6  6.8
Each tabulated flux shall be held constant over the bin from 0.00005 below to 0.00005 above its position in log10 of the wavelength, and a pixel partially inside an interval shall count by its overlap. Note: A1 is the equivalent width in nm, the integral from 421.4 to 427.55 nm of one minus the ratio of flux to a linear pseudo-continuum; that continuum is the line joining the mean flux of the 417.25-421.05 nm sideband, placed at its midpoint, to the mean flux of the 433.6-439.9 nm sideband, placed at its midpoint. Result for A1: 0.48 nm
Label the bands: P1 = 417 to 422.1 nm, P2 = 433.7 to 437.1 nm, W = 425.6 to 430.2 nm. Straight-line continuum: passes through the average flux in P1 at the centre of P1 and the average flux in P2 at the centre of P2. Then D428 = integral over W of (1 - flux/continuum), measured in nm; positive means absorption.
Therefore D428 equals 0.758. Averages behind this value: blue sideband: 70.5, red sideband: 83.5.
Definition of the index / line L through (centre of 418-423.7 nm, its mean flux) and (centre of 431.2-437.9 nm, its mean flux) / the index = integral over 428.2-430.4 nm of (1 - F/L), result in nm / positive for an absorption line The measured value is 0.505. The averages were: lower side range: 67.2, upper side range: 80.1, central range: 57.8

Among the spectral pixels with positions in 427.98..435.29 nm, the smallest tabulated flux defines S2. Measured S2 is 36.7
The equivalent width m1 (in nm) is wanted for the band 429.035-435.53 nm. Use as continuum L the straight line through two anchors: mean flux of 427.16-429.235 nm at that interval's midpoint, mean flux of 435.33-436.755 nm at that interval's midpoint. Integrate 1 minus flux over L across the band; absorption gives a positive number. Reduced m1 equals 0.48 nm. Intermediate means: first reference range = 64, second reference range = 85.2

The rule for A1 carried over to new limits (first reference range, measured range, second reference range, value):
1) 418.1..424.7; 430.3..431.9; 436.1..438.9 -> 0.30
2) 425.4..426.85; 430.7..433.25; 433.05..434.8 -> 0.38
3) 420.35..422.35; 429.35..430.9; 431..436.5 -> 0.55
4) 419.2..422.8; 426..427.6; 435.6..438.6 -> 0.17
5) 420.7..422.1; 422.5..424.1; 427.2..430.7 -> 0.24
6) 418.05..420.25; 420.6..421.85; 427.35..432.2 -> -0.21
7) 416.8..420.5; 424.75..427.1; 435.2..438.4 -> 0.20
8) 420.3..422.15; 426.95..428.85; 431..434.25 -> 0.25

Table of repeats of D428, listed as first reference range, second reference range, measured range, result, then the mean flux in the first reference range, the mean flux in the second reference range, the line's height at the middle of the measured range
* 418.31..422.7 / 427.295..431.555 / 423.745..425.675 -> -0.18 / 67.6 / 58.4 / 63.3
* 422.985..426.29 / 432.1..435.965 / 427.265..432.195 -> 0.81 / 68.7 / 80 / 74.8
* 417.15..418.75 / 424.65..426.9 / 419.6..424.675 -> 0.04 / 70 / 67.5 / 68.6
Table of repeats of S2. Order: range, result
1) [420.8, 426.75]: 17.6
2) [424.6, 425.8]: 44.8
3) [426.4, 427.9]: 36.6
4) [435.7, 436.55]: 57.9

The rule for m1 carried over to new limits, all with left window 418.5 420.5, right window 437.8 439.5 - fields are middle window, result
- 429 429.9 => 0.10 nm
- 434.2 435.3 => -0.30 nm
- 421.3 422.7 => 0.00 nm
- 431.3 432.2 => -0.22 nm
